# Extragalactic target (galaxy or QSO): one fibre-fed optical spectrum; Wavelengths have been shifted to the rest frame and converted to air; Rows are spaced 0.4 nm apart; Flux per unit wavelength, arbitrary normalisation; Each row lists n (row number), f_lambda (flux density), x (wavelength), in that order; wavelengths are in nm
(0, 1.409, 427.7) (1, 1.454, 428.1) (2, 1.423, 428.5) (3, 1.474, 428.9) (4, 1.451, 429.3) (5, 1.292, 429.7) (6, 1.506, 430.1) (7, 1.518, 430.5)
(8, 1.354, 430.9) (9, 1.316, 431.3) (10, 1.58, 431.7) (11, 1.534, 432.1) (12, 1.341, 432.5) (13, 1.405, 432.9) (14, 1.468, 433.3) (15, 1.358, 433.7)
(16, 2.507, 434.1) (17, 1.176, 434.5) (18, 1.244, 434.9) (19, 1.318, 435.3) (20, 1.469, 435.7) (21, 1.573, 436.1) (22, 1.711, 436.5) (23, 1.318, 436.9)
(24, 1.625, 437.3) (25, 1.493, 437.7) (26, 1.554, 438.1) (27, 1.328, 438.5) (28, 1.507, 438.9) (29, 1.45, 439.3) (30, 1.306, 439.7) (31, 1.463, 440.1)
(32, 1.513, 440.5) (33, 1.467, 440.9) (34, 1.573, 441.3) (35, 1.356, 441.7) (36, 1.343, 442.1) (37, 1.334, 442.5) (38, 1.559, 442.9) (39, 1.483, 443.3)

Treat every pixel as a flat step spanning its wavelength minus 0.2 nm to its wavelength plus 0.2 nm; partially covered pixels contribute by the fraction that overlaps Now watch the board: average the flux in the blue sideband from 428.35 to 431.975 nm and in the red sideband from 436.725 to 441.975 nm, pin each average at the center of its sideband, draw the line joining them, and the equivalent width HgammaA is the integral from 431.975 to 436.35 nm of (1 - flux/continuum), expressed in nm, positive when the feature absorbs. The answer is -0.140 nm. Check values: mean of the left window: 1.44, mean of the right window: 1.46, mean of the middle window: 1.49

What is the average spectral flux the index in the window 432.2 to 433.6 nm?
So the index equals 1.41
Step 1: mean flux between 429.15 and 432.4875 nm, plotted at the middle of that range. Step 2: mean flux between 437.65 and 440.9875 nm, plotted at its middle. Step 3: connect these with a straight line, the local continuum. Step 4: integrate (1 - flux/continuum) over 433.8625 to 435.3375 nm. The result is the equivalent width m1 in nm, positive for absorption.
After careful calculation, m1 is -0.14 nm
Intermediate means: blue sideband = 1.44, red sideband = 1.45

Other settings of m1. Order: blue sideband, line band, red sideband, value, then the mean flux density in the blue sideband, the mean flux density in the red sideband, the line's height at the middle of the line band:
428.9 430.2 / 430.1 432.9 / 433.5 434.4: 0.28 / 1.42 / 1.85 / 1.61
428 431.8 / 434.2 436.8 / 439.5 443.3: -0.03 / 1.43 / 1.44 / 1.43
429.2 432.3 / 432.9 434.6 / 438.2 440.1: -0.23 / 1.44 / 1.41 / 1.43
